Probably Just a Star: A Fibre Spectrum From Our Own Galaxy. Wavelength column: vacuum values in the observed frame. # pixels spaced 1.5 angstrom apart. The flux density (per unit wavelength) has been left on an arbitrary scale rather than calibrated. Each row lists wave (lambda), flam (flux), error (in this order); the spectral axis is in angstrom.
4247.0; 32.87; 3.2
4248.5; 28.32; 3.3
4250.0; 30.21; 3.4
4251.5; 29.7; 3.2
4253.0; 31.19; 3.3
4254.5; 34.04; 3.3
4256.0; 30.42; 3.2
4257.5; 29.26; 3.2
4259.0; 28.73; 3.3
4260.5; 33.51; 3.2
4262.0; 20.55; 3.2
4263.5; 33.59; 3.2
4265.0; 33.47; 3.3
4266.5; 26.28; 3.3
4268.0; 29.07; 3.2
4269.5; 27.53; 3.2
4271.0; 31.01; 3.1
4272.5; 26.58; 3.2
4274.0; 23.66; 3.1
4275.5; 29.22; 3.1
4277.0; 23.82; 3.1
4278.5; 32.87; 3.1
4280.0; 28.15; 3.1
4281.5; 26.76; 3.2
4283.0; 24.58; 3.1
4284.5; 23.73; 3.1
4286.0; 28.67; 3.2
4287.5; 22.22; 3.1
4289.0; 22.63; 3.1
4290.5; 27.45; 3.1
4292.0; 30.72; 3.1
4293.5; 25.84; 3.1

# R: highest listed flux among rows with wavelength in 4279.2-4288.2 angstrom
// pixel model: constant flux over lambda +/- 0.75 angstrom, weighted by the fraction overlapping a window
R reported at 28.67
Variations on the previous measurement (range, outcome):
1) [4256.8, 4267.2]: 33.59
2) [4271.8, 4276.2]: 29.22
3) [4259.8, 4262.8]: 33.51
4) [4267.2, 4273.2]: 31.01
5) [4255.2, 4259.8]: 30.42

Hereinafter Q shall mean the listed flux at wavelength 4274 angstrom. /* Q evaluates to 23.66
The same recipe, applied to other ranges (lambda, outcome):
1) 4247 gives 32.87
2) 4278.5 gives 32.87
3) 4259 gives 28.73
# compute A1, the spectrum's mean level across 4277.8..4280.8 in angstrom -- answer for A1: 30.4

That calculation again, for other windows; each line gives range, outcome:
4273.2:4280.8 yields 27.5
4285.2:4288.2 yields 25.5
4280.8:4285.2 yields 25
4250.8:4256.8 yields 31.3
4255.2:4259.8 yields 29.6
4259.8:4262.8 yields 27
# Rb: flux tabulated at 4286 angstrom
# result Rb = 28.67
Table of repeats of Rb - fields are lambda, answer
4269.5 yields 27.53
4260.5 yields 33.51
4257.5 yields 29.26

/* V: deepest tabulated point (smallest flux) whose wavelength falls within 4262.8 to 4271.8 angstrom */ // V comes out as 26.28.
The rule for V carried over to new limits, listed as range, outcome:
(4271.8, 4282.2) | 23.66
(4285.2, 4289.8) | 22.22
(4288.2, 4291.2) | 22.63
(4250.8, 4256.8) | 29.7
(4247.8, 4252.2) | 28.32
